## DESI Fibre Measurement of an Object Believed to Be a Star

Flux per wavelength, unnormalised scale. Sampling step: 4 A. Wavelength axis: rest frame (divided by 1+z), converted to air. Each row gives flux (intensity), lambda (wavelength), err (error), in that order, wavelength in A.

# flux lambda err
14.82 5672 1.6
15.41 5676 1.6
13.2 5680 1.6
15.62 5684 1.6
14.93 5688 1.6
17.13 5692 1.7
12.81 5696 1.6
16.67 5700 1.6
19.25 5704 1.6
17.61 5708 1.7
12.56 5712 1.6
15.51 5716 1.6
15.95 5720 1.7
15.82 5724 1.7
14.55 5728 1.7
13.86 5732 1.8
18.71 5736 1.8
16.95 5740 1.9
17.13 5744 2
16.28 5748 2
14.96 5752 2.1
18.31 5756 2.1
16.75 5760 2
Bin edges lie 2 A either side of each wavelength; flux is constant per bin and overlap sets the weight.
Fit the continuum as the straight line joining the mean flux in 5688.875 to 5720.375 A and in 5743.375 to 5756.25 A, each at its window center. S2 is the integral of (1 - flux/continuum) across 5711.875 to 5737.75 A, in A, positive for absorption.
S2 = 1.1 A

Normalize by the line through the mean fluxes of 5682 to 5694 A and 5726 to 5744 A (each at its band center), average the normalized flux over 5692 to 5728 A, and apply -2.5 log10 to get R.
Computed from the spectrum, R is 0.02 mag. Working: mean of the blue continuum 15.9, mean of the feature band 15.8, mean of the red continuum 16.1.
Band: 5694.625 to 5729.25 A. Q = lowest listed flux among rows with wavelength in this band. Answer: 12.56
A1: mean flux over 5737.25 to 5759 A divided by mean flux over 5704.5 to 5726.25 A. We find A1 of 1.07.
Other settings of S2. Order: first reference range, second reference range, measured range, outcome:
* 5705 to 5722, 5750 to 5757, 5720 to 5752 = -0.1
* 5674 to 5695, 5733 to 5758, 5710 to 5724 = 1.1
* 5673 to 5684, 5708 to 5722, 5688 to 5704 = -1.2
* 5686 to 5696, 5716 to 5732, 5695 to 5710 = -1.5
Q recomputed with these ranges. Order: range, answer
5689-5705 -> 12.81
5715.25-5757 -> 13.86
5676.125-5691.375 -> 13.2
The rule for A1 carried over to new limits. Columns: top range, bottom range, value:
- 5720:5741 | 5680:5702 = 1.05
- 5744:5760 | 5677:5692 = 1.11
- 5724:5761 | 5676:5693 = 1.08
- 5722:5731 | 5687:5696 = 0.97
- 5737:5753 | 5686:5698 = 1.11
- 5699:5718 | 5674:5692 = 1.08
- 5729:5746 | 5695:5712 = 1.01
